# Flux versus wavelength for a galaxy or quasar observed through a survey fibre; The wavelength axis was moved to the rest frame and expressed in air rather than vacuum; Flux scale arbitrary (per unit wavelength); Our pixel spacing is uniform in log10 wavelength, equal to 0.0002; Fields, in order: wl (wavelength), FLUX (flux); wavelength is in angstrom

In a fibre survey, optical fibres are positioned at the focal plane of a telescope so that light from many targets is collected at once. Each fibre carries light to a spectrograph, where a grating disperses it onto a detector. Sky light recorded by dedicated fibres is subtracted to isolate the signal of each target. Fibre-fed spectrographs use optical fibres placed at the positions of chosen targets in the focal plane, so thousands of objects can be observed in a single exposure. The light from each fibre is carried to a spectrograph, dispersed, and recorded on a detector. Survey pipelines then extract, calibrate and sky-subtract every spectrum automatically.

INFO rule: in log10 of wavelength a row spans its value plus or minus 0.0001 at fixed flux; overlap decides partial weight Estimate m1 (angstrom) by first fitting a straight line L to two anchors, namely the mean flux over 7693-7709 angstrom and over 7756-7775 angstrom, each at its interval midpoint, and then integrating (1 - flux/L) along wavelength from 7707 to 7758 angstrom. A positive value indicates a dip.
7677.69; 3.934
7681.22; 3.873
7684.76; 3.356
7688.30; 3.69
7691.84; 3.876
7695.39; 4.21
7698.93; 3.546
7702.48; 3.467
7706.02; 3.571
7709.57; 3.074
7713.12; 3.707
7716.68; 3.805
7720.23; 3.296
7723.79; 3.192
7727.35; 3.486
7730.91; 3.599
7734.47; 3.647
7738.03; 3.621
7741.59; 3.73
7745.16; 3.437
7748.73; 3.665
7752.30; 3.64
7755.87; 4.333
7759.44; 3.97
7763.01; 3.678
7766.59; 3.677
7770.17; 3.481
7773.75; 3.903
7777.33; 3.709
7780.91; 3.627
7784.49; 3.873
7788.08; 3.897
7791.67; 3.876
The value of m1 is 1.81 angstrom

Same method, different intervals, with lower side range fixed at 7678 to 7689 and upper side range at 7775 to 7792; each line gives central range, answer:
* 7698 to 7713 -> 1.1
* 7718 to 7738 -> 1.4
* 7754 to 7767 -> -0.6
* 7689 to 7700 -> -0.6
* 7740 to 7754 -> 0.5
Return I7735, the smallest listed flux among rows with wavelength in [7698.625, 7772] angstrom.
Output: 3.074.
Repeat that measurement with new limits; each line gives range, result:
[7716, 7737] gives 3.192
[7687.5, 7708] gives 3.467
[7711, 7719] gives 3.707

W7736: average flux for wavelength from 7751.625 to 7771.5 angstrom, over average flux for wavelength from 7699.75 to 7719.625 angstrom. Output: 1.09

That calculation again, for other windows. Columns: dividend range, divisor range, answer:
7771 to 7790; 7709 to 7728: 1.10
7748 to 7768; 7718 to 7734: 1.12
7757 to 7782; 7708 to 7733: 1.08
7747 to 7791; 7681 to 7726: 1.06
